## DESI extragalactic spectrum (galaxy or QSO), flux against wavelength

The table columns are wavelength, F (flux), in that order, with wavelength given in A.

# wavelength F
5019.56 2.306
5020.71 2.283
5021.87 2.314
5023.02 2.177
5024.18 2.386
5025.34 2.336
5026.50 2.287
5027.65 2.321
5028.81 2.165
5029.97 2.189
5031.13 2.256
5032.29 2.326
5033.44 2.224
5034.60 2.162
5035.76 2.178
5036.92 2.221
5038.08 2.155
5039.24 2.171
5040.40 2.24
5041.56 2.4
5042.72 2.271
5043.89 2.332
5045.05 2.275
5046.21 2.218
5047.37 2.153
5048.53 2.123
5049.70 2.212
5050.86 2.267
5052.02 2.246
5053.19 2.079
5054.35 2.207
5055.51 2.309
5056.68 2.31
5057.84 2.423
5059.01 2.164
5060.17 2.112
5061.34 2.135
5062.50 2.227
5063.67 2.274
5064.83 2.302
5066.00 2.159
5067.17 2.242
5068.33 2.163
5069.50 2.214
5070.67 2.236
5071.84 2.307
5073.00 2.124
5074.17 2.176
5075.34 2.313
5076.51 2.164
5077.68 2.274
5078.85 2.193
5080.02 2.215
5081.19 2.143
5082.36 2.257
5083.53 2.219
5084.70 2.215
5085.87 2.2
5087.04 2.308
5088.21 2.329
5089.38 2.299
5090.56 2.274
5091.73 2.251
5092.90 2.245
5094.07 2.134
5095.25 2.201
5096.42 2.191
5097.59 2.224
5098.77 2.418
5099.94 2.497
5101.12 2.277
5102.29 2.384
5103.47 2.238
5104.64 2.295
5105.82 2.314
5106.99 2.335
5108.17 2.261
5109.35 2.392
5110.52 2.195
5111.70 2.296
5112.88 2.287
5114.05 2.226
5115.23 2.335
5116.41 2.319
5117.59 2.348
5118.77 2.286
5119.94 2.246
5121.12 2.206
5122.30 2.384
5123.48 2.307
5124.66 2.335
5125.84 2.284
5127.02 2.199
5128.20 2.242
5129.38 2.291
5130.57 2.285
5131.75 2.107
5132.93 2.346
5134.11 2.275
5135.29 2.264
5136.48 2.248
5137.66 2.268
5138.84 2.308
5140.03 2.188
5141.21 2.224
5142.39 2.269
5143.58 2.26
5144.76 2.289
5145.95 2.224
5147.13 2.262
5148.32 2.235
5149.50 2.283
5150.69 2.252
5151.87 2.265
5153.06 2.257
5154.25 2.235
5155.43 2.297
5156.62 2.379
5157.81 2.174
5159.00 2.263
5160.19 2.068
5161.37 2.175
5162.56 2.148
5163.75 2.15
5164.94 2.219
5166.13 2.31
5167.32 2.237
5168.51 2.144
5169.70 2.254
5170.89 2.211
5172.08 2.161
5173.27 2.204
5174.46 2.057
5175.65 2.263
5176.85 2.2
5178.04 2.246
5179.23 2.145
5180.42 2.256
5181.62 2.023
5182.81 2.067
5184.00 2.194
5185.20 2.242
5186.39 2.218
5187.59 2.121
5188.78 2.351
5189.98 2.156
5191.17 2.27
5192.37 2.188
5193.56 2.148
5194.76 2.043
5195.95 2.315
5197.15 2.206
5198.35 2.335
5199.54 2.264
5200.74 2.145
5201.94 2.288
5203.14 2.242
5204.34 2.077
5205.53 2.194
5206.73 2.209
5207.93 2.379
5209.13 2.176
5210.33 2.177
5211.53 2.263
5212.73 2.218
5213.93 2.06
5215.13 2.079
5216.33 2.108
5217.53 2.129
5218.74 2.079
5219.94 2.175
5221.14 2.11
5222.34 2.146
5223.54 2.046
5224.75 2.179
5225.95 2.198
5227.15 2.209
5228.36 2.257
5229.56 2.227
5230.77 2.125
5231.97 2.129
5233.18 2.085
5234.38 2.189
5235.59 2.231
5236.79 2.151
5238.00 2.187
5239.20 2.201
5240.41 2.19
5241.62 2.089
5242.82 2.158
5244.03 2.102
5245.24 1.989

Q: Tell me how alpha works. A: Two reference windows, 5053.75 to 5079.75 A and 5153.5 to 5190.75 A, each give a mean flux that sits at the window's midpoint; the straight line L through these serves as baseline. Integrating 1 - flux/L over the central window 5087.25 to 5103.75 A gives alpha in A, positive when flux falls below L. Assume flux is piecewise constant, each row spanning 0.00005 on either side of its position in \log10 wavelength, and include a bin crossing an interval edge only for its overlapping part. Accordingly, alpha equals -0.5 A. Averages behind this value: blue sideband 2.23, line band 2.28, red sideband 2.2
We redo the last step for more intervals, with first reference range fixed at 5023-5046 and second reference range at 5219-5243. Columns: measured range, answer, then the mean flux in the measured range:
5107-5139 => -1.0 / 2.28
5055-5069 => 0.0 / 2.23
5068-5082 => 0.2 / 2.21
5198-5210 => -0.3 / 2.23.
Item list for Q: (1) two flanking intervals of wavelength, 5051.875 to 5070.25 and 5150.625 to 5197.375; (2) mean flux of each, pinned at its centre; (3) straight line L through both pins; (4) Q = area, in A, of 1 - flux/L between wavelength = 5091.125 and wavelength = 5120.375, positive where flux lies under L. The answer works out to -1.0 A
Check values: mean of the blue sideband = 2.22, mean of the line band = 2.29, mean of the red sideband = 2.2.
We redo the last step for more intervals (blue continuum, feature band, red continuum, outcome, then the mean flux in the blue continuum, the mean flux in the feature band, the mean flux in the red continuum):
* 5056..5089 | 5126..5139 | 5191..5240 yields -0.3 A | 2.23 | 2.26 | 2.18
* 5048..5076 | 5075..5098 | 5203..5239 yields -0.2 A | 2.22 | 2.23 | 2.17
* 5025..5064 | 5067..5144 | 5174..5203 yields -1.5 A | 2.23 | 2.26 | 2.2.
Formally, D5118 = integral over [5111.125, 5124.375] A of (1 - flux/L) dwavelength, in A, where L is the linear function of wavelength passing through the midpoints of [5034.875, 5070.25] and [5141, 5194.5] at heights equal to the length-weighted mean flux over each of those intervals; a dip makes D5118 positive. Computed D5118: -0.5 A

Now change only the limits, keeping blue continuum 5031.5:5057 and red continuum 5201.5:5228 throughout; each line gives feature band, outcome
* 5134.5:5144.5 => -0.3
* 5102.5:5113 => -0.4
